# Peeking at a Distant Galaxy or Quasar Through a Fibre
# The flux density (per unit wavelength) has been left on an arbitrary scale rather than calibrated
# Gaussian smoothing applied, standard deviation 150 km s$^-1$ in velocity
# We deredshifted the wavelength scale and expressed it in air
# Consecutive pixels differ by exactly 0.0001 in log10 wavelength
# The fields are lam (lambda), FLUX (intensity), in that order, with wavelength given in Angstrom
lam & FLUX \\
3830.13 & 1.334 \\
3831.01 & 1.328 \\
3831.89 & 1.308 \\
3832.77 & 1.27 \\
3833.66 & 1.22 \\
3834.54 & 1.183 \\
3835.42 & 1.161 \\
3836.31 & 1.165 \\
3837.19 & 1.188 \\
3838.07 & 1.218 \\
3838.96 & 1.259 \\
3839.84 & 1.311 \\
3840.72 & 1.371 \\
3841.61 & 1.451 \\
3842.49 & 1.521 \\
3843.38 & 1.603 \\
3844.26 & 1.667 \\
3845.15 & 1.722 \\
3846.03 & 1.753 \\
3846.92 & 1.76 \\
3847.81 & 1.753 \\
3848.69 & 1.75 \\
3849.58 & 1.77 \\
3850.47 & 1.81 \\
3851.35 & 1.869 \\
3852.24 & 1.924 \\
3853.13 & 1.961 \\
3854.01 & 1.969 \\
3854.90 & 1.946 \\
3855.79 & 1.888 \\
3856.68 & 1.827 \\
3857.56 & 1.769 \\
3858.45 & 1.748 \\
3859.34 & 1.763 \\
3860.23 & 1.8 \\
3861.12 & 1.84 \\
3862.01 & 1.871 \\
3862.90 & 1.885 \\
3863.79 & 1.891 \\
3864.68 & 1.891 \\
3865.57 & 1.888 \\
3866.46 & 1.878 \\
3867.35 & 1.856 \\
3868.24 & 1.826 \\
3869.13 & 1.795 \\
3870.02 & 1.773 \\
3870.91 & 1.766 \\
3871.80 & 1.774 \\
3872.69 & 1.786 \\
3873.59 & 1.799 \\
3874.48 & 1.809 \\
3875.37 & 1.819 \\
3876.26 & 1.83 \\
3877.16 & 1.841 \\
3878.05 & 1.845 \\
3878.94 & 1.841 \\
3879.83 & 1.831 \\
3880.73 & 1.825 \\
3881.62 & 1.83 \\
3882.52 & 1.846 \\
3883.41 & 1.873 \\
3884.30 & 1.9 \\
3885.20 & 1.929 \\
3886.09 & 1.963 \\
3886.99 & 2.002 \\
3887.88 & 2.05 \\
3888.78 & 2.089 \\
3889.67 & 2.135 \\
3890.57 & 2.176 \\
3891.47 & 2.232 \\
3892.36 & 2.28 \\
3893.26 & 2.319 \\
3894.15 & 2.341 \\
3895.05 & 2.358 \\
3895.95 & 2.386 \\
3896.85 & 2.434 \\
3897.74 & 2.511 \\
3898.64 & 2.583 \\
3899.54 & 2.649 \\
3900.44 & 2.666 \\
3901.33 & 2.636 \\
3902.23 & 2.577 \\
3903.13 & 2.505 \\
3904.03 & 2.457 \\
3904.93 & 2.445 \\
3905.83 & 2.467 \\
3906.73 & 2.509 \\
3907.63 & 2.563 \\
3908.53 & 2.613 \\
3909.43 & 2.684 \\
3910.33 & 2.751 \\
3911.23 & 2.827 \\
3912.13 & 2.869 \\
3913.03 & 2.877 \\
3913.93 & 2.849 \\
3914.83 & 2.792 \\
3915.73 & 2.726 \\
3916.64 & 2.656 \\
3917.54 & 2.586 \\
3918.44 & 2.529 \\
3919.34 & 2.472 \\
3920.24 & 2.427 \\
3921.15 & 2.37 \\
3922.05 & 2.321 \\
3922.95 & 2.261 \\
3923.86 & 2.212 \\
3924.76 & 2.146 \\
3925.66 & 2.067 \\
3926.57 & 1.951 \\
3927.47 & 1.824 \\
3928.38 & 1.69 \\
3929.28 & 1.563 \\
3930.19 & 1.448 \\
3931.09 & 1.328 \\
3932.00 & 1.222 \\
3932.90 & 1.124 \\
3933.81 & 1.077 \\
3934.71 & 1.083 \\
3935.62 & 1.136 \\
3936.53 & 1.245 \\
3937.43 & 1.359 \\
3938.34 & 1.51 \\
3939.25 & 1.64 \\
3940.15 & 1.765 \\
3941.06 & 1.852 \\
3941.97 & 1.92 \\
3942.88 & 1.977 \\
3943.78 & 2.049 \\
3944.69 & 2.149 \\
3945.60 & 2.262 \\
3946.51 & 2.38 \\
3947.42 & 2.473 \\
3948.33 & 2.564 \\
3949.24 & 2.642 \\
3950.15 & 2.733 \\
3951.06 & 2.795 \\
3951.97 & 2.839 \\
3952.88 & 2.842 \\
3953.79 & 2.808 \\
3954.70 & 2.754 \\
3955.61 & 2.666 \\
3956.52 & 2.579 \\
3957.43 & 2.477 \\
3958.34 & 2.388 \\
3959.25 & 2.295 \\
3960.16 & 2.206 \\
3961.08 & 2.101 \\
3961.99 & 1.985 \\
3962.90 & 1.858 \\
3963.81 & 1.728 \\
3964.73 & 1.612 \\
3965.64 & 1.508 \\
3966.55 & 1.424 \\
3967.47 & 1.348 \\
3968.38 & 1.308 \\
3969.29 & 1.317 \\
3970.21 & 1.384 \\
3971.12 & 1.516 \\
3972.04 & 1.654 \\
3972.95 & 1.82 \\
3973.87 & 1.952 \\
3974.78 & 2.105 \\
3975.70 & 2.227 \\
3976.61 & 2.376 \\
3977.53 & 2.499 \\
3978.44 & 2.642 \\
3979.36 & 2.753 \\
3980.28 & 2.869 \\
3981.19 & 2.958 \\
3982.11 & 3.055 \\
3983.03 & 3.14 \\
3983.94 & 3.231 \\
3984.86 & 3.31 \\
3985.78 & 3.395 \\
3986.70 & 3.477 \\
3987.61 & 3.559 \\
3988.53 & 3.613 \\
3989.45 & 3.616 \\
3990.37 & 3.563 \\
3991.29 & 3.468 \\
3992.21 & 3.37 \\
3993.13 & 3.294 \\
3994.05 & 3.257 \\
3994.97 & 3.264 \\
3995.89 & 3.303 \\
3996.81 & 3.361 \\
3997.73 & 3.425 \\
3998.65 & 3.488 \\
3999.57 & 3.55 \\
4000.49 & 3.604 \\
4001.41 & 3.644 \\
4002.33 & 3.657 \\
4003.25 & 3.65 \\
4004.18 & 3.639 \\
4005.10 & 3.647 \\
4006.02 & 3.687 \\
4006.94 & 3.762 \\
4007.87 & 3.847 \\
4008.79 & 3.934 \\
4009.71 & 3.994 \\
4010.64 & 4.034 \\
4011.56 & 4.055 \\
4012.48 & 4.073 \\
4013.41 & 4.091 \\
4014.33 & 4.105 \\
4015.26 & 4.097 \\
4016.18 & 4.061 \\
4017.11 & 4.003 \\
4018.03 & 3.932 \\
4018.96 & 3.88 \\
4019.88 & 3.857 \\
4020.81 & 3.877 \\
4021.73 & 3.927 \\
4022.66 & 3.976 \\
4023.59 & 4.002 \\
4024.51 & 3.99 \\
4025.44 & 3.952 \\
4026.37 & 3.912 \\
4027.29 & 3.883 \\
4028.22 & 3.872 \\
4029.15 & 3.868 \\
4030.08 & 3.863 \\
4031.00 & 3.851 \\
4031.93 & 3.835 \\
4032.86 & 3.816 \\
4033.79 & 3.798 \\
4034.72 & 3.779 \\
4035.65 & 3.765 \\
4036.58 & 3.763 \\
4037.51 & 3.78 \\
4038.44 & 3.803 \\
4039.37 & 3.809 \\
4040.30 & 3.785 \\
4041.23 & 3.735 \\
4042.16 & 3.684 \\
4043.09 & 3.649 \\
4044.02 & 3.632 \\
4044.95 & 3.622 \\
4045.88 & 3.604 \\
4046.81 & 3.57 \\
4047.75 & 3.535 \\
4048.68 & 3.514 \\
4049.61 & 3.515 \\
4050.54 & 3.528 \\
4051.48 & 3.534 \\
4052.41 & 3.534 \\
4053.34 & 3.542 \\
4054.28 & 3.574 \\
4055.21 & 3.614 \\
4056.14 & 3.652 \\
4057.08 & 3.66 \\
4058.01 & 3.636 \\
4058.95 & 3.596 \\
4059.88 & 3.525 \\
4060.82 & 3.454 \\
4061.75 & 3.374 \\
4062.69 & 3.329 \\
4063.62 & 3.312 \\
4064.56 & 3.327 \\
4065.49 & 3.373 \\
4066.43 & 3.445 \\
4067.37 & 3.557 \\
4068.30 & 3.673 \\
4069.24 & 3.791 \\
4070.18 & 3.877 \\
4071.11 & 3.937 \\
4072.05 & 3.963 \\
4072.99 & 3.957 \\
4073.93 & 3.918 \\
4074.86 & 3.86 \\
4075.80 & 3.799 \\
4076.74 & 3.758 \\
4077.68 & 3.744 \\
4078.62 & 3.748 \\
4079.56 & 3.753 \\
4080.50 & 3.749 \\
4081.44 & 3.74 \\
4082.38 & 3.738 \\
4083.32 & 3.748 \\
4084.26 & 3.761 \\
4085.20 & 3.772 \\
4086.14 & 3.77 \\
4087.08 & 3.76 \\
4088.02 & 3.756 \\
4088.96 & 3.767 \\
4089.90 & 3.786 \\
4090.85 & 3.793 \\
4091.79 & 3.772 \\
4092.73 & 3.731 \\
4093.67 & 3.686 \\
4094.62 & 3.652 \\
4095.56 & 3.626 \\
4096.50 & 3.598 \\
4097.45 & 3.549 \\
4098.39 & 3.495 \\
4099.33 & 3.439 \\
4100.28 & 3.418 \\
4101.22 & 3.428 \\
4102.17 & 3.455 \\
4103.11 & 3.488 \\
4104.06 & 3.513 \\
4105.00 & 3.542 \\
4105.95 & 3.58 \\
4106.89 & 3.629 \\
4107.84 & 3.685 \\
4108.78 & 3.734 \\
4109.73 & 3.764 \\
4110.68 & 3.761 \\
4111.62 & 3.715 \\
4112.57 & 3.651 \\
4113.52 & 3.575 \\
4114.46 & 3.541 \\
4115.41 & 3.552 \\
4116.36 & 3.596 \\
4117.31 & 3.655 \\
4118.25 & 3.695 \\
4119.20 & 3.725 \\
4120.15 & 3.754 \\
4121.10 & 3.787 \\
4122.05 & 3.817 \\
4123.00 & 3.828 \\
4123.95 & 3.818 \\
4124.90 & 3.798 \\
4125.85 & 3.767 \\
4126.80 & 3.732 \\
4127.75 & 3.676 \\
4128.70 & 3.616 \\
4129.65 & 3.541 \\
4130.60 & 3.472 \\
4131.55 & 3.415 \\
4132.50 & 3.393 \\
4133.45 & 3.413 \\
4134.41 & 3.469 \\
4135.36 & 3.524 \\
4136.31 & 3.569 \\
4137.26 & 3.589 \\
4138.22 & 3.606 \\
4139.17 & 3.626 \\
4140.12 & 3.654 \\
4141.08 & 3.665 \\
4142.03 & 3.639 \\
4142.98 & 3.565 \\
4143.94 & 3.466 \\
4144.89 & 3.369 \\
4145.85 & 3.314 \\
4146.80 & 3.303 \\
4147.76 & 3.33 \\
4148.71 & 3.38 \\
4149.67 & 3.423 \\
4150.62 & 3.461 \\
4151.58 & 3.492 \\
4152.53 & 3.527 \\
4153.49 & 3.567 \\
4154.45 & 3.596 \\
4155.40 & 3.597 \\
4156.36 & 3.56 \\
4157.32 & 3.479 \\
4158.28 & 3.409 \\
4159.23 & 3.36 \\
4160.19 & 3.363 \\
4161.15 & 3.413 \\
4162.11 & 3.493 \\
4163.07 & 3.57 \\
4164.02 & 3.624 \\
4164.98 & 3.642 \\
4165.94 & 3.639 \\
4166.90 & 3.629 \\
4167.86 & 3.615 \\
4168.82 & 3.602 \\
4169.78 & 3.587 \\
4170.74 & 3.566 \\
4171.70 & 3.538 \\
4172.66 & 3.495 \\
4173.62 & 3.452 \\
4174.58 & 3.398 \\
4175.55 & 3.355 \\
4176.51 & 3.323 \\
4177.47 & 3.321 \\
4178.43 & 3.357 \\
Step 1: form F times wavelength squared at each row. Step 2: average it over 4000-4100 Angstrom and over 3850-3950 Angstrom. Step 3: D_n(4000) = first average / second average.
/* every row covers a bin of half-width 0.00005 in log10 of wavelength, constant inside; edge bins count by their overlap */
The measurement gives 1.95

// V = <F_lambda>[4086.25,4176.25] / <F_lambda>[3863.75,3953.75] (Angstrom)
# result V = 1.68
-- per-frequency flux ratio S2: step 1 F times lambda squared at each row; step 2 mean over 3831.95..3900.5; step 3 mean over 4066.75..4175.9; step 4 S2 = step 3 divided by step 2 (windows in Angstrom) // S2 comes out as 2.23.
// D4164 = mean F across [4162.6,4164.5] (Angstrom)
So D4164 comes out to 3.61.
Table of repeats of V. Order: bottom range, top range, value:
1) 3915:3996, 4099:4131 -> 1.59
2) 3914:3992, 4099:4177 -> 1.58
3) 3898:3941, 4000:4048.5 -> 1.77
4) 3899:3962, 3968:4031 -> 1.49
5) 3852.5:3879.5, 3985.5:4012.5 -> 1.96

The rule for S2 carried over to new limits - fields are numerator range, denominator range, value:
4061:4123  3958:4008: 1.39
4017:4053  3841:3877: 2.29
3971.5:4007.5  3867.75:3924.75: 1.46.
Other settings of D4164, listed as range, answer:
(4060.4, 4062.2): 3.42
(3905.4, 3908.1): 2.51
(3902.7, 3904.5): 2.48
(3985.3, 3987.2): 3.44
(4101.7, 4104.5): 3.48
